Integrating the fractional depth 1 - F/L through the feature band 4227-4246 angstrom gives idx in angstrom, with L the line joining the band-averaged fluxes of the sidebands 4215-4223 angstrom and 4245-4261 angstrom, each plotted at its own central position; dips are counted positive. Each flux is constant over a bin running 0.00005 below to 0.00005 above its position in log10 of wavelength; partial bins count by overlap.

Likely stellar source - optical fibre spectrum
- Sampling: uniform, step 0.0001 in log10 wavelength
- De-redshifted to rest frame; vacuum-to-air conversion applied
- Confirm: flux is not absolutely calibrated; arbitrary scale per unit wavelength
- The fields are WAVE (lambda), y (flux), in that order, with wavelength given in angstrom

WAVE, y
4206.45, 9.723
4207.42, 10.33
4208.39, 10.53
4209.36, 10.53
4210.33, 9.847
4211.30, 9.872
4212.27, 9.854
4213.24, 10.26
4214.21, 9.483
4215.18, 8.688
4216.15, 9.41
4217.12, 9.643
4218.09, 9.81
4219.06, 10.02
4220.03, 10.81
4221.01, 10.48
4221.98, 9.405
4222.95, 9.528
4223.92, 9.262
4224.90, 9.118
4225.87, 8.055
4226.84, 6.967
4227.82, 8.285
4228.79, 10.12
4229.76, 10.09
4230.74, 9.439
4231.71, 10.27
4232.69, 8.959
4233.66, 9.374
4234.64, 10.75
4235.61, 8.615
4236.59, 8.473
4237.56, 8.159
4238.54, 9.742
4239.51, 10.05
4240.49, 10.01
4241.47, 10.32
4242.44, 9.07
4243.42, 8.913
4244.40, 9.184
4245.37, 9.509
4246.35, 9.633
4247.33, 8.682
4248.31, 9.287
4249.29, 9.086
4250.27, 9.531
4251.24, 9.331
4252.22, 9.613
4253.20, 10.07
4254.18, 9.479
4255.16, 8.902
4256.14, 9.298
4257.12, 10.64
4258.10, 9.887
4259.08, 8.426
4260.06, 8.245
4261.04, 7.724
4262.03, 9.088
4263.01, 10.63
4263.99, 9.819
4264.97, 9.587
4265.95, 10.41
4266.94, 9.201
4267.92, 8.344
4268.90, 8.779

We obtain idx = 0.3 angstrom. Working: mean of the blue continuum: 9.81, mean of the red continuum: 9.3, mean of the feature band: 9.4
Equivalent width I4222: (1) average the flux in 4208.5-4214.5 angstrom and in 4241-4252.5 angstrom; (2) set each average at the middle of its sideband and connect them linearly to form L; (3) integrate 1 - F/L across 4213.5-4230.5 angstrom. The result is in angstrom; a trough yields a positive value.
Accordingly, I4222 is 0.8 angstrom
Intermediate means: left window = 10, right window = 9.35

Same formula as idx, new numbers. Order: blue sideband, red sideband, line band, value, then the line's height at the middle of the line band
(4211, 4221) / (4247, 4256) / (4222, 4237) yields 0.7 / 9.64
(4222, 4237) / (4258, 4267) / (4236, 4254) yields -0.3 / 9.22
